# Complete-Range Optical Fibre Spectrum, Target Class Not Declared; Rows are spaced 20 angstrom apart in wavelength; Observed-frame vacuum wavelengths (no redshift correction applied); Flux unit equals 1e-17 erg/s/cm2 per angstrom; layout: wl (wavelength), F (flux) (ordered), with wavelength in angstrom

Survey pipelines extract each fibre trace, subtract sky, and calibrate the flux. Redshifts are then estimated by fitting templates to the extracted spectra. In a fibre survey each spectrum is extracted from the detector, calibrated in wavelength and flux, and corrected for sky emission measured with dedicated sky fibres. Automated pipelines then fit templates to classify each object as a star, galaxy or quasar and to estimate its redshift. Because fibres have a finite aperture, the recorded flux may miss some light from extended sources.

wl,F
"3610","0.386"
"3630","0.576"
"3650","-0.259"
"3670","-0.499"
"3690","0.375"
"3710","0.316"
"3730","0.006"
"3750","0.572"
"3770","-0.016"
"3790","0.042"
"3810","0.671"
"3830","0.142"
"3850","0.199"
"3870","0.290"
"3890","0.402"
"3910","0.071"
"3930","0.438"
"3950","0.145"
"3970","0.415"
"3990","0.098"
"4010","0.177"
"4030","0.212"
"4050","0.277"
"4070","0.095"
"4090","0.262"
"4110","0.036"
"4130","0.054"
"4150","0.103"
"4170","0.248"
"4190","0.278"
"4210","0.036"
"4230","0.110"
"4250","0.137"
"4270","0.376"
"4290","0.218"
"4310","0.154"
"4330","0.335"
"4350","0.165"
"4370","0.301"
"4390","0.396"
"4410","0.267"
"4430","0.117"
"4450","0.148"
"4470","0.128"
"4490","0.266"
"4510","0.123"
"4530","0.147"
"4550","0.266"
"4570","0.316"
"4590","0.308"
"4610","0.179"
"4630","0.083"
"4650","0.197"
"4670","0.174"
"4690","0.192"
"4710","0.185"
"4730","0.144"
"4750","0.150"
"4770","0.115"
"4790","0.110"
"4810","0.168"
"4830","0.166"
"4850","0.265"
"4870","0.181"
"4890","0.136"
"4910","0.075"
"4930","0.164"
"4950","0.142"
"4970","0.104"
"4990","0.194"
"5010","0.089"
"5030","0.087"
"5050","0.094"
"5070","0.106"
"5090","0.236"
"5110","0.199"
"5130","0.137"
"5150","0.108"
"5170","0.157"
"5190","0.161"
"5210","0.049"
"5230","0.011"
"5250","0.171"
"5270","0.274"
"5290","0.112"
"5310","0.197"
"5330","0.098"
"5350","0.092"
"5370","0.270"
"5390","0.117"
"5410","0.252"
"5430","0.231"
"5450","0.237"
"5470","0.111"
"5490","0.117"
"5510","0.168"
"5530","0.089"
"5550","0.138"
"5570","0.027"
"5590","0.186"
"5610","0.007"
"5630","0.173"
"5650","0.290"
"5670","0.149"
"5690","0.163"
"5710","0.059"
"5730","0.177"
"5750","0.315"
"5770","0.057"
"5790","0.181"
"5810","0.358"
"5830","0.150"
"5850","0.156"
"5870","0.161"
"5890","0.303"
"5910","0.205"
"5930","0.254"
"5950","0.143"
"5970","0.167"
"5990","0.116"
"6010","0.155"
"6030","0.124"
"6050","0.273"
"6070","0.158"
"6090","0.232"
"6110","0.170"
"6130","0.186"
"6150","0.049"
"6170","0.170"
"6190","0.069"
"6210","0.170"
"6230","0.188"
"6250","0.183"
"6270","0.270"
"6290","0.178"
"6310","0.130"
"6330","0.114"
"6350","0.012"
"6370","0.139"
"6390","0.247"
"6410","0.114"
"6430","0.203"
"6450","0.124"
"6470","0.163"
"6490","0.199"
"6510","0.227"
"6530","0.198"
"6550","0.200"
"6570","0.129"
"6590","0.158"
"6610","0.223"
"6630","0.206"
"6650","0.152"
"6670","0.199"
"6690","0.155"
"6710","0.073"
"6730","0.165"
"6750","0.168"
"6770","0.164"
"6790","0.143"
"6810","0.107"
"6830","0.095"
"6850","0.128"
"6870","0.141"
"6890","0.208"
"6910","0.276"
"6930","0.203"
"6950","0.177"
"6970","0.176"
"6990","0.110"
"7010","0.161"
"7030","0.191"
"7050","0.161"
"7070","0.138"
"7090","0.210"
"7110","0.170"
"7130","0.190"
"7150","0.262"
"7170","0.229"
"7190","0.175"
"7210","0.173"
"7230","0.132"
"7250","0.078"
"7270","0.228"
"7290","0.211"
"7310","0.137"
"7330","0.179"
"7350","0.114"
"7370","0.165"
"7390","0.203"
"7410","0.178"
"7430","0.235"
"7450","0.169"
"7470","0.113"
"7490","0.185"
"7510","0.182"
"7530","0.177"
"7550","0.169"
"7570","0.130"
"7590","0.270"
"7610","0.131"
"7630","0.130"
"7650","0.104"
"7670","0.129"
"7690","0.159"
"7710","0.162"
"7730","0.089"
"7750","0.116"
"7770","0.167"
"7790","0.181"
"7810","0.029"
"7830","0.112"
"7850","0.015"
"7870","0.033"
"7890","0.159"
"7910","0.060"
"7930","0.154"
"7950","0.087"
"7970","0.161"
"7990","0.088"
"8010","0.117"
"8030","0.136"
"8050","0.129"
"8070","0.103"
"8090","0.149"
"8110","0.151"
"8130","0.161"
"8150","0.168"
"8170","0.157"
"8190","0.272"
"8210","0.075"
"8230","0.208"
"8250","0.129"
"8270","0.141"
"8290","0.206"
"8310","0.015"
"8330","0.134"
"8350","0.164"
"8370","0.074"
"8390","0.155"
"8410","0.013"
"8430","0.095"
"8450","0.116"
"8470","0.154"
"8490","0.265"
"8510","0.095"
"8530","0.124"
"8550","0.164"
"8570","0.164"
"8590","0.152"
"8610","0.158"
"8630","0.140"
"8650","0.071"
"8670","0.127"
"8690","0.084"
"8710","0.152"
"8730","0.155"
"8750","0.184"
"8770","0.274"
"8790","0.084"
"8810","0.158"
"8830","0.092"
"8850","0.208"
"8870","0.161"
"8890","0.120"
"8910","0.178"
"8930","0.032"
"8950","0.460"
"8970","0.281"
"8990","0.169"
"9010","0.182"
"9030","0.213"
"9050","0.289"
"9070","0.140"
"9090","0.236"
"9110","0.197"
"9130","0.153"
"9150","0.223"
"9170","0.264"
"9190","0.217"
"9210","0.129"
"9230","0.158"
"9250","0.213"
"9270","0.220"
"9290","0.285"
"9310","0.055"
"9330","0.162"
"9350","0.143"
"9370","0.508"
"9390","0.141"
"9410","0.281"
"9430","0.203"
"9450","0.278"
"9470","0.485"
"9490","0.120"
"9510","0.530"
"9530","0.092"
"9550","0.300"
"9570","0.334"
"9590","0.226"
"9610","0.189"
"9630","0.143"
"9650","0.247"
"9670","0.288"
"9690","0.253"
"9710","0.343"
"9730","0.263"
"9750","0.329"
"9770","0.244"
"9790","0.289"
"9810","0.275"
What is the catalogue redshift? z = 1.402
